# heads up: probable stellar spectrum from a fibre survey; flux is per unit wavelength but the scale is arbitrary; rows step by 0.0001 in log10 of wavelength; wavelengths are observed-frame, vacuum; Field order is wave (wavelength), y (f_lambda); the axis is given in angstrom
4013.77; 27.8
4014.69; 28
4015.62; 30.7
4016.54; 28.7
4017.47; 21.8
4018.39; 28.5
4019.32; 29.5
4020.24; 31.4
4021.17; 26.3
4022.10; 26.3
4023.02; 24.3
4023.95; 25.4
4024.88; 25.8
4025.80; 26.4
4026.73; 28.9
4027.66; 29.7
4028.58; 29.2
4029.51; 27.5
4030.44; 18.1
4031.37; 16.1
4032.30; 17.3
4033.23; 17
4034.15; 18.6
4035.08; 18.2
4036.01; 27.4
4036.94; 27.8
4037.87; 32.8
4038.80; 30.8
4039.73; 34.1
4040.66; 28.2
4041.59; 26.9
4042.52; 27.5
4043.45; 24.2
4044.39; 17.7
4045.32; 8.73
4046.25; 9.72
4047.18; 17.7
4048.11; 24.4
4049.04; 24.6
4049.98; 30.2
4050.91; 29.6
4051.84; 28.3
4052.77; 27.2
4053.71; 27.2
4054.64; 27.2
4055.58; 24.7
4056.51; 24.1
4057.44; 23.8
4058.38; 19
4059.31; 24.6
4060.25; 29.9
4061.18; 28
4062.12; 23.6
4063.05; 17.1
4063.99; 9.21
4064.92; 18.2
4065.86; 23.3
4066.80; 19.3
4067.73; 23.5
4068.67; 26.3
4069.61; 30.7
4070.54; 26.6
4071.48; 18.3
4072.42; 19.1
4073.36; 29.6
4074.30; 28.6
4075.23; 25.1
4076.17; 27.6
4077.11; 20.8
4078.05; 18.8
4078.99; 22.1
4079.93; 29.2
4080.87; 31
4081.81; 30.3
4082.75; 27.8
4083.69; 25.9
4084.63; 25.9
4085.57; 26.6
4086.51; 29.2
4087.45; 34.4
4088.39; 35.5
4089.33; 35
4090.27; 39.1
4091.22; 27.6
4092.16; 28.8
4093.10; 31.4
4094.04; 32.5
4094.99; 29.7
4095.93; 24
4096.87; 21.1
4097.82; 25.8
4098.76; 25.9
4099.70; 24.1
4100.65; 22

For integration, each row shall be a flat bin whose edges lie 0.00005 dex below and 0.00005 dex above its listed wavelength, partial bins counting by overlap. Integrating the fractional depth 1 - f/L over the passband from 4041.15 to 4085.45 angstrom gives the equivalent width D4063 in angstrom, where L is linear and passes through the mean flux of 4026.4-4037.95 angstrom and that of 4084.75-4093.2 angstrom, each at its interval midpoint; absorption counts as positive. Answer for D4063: 6.4 angstrom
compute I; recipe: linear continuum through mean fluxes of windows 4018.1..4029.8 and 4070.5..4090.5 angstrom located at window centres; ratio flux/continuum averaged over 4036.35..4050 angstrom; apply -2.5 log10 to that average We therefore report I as 0.14 mag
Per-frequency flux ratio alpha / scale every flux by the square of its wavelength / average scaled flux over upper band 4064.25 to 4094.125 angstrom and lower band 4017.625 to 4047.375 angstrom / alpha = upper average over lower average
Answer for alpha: 1.13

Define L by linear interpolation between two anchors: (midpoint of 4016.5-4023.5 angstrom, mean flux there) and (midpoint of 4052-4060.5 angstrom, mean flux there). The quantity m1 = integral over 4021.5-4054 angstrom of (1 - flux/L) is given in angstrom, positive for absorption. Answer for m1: 2.18 angstrom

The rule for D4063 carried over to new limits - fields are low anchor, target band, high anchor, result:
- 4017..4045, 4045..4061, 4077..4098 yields 1.7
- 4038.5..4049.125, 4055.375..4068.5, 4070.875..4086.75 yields 1.1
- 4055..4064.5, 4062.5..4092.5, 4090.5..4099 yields -0.8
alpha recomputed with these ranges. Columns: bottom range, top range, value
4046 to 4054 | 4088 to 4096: 1.32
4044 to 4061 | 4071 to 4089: 1.16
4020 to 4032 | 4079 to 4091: 1.23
